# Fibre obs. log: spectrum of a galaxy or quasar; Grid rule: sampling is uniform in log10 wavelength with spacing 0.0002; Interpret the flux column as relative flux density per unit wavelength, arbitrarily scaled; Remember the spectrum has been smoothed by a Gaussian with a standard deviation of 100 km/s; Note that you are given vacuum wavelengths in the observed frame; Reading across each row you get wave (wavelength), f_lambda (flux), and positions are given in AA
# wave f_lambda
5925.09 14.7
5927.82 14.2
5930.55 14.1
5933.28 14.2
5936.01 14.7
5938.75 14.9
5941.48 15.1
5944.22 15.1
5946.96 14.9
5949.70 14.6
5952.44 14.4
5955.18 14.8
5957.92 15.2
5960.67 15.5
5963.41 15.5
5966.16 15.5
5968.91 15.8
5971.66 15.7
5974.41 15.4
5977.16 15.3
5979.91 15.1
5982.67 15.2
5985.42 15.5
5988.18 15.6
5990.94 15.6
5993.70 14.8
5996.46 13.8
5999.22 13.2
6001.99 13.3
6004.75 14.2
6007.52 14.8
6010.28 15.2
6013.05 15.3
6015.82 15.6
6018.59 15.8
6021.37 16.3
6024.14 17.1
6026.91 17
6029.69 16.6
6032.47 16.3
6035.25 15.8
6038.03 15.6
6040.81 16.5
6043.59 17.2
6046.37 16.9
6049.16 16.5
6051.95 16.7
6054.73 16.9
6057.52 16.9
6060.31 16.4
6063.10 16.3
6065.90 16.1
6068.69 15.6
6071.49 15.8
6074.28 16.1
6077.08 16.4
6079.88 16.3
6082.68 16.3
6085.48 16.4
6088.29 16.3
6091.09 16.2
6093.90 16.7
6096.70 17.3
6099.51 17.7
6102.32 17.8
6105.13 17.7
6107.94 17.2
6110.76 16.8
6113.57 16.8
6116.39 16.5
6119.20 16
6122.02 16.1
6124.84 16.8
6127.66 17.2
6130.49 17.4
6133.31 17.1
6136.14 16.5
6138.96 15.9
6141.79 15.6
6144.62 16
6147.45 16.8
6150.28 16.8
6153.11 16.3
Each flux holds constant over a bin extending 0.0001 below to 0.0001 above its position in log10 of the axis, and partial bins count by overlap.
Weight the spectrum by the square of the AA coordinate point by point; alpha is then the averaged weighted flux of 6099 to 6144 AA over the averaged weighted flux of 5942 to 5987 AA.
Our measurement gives 1.2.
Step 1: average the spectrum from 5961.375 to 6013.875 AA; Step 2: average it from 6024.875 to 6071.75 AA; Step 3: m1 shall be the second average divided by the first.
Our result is 1.10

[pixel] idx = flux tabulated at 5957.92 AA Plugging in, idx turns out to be 15.2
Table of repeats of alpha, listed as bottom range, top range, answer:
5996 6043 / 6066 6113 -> 1.10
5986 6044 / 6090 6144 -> 1.12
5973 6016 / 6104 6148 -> 1.17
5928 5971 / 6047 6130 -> 1.16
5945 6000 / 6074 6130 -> 1.16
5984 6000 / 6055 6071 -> 1.12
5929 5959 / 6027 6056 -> 1.16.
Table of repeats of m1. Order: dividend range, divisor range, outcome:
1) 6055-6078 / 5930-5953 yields 1.10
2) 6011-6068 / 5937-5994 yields 1.08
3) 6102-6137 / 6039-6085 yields 1.03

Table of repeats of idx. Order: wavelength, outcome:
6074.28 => 16.1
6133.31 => 17.1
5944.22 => 15.1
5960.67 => 15.5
